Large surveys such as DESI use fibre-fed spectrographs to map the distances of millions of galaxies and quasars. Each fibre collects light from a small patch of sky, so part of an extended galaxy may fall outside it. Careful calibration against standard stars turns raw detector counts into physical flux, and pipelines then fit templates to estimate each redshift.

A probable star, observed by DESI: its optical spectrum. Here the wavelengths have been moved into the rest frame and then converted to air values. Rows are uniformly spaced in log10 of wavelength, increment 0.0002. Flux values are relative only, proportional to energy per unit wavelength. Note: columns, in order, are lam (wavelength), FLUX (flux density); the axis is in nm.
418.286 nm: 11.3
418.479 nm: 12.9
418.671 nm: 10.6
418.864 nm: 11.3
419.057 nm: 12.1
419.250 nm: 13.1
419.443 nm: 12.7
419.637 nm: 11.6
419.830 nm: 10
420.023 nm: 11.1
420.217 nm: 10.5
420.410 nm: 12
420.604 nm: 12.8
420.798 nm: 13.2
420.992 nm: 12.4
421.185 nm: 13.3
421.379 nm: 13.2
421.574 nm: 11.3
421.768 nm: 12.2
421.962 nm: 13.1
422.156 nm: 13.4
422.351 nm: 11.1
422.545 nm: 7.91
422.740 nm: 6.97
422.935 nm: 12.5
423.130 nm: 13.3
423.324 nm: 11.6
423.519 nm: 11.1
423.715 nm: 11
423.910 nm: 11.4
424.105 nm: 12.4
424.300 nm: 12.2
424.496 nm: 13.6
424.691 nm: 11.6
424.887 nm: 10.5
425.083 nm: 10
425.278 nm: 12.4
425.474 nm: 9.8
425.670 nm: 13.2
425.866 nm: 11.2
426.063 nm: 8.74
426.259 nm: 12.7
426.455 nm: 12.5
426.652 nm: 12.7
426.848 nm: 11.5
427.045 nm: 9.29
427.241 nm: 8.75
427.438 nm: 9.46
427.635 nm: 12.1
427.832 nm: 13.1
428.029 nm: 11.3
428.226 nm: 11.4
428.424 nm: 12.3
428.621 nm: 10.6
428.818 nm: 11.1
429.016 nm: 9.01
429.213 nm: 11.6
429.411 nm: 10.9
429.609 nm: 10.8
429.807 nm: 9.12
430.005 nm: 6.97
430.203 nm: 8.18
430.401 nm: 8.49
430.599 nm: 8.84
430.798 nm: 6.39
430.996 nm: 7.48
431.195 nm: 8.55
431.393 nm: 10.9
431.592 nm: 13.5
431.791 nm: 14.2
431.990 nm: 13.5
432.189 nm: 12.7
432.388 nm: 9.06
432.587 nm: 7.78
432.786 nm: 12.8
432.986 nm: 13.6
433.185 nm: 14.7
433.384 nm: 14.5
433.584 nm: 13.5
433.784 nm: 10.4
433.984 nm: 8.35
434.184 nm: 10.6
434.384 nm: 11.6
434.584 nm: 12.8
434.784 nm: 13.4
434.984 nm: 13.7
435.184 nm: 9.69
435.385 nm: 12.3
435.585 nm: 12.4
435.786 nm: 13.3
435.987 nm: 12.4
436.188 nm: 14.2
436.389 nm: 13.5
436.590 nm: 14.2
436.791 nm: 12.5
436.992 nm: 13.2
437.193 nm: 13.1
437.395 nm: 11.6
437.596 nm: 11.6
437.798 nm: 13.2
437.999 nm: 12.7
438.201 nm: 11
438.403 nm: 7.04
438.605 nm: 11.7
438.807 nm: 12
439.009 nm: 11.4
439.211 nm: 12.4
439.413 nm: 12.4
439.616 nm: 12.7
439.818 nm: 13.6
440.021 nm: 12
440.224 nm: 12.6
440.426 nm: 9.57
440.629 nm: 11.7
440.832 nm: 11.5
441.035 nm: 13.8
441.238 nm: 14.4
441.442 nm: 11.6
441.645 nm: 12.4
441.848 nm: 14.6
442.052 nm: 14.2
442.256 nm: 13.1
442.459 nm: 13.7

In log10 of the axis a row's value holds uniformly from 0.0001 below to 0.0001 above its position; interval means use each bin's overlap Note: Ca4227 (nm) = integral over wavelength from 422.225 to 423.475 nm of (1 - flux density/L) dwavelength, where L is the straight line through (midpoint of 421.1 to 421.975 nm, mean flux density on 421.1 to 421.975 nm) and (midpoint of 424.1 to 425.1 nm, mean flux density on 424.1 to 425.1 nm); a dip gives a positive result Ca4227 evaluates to 0.160 nm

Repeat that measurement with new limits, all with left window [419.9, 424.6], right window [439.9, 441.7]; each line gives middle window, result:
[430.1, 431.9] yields 0.35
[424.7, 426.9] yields 0.09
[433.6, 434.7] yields 0.10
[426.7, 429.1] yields 0.21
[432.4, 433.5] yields -0.03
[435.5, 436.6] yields -0.11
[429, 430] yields 0.16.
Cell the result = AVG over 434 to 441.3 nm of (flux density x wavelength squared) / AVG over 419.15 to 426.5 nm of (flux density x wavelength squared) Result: 1.12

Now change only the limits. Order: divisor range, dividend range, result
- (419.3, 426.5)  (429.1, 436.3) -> 1.01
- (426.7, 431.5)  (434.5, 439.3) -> 1.28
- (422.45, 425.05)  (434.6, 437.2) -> 1.22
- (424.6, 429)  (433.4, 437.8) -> 1.16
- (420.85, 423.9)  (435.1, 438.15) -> 1.16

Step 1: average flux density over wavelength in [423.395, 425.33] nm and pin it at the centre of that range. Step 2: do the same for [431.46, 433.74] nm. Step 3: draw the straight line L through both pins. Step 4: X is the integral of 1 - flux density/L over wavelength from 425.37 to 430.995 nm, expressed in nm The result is 0.78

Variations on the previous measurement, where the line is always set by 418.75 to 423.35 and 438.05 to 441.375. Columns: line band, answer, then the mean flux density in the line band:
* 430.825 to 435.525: 0.08 nm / 11.6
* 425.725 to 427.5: 0.14 nm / 10.8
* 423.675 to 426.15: 0.08 nm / 11.4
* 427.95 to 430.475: 0.36 nm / 10.1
